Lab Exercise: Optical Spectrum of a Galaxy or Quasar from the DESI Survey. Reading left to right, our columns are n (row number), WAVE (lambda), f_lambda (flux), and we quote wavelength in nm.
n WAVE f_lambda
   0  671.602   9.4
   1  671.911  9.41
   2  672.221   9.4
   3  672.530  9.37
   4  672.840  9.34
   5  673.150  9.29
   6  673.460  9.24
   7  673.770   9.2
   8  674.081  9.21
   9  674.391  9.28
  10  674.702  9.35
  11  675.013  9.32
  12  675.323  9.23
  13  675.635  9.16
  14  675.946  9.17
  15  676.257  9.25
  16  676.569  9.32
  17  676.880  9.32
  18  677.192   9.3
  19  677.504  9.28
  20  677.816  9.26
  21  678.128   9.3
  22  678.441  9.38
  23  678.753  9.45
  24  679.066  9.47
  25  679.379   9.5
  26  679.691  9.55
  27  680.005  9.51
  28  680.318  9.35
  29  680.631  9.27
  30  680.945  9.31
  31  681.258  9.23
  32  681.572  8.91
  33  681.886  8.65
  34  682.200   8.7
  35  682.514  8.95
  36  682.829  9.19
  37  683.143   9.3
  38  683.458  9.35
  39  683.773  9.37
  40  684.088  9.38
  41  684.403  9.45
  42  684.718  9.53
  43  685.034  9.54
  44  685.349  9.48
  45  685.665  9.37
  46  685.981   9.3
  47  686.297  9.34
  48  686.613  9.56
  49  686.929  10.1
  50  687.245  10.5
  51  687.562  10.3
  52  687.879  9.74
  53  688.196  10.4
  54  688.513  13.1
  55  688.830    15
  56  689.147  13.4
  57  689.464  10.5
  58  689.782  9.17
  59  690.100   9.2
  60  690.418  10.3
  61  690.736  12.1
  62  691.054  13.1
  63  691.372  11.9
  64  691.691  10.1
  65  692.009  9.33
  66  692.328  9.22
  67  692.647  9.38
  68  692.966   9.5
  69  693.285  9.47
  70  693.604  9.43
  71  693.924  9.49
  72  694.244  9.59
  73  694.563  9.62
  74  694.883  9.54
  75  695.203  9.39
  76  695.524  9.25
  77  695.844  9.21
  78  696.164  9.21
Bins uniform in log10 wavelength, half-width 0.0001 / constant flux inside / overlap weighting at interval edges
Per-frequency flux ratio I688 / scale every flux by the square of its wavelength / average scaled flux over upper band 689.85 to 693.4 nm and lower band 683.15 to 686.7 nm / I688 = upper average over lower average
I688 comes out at 1.12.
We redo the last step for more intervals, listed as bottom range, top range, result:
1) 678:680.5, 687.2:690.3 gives 1.21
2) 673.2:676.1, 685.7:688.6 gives 1.14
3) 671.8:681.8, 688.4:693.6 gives 1.22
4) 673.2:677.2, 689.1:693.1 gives 1.19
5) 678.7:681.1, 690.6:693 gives 1.17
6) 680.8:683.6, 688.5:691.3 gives 1.32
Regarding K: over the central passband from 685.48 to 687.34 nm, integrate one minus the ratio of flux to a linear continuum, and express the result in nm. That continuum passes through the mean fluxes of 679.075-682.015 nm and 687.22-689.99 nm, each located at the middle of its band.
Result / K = 0.19 nm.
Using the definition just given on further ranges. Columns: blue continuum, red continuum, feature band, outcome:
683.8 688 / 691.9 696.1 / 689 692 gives -0.46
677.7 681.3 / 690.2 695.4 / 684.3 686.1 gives 0.04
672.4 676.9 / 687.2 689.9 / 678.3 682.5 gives 0.38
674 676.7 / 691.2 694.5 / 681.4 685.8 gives 0.12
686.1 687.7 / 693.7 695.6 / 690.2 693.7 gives -0.25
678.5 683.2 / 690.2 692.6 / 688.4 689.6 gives -0.30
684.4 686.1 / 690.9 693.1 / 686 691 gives -0.48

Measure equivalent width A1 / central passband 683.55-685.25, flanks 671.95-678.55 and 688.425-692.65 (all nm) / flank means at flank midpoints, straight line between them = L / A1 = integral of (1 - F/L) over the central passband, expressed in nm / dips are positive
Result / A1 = 0.16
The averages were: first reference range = 9.29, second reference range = 11.2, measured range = 9.45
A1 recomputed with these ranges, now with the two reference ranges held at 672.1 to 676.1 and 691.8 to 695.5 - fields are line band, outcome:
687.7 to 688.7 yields -0.19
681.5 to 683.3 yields 0.08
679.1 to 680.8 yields -0.02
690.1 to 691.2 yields -0.23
